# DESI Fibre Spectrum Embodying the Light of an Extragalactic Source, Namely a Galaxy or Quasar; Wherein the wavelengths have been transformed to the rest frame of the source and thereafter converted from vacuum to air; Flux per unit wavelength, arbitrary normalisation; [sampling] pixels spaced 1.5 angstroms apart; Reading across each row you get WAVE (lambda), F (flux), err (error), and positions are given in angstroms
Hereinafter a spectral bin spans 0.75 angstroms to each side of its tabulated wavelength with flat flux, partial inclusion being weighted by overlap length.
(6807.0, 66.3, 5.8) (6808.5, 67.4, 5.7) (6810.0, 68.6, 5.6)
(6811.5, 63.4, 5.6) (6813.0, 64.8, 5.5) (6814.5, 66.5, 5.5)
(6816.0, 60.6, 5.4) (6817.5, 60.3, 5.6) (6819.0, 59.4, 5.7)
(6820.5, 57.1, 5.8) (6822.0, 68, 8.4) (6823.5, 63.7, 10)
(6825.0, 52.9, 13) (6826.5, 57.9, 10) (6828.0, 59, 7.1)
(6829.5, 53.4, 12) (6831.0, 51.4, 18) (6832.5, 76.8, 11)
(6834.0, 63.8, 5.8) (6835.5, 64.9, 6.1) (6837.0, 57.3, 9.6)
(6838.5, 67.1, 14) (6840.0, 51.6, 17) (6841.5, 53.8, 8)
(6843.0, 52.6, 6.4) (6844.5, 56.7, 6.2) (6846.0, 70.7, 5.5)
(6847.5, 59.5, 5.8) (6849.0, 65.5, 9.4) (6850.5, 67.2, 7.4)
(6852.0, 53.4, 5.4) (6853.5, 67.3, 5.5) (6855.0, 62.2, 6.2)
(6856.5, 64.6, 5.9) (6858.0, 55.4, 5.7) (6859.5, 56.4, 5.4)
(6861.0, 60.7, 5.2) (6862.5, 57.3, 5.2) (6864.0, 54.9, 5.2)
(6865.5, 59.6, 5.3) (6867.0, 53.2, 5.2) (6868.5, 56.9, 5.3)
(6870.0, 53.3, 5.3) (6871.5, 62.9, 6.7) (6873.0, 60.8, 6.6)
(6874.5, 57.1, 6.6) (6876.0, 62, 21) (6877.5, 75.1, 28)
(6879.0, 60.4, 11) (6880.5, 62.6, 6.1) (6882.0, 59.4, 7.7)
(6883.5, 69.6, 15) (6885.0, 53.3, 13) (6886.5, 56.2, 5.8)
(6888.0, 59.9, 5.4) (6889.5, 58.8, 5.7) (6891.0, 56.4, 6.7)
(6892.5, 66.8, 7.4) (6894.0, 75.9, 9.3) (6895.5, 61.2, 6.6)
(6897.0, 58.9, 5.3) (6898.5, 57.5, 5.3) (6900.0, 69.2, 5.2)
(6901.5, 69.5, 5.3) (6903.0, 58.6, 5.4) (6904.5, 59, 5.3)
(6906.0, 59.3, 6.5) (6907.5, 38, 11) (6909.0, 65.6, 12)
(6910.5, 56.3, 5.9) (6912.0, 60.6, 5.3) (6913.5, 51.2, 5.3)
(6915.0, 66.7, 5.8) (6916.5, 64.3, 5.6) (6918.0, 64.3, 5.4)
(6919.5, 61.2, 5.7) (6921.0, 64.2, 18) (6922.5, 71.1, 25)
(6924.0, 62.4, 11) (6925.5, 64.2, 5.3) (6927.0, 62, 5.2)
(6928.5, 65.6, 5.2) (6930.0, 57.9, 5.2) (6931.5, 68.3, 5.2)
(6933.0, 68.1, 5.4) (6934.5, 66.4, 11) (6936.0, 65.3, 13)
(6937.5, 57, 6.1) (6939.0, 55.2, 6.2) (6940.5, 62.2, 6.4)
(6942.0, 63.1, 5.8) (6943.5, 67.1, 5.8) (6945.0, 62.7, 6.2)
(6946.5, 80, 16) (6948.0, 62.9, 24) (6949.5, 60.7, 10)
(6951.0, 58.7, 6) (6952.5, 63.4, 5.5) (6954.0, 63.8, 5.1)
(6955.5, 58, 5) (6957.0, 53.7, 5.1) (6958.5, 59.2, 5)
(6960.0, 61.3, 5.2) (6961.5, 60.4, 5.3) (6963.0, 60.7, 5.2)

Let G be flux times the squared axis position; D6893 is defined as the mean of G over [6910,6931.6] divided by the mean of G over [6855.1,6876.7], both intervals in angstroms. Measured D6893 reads 1.09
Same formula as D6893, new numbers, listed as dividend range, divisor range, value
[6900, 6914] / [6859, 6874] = 1.02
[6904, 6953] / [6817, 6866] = 1.06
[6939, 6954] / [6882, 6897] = 1.05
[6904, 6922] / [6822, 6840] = 1.00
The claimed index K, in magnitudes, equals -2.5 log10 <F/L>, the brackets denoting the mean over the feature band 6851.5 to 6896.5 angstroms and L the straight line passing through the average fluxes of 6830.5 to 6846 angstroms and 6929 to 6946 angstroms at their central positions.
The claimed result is 0.02 mag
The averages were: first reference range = 60.3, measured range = 60.5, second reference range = 63.3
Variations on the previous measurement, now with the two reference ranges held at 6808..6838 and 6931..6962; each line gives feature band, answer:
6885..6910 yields 0.03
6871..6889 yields 0.01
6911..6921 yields 0.02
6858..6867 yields 0.09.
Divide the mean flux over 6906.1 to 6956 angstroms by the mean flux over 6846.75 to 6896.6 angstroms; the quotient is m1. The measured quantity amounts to 1.03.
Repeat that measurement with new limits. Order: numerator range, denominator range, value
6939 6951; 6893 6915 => 1.07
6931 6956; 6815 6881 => 1.06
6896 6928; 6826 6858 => 1.01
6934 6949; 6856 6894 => 1.07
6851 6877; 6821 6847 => 0.98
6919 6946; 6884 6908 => 1.06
